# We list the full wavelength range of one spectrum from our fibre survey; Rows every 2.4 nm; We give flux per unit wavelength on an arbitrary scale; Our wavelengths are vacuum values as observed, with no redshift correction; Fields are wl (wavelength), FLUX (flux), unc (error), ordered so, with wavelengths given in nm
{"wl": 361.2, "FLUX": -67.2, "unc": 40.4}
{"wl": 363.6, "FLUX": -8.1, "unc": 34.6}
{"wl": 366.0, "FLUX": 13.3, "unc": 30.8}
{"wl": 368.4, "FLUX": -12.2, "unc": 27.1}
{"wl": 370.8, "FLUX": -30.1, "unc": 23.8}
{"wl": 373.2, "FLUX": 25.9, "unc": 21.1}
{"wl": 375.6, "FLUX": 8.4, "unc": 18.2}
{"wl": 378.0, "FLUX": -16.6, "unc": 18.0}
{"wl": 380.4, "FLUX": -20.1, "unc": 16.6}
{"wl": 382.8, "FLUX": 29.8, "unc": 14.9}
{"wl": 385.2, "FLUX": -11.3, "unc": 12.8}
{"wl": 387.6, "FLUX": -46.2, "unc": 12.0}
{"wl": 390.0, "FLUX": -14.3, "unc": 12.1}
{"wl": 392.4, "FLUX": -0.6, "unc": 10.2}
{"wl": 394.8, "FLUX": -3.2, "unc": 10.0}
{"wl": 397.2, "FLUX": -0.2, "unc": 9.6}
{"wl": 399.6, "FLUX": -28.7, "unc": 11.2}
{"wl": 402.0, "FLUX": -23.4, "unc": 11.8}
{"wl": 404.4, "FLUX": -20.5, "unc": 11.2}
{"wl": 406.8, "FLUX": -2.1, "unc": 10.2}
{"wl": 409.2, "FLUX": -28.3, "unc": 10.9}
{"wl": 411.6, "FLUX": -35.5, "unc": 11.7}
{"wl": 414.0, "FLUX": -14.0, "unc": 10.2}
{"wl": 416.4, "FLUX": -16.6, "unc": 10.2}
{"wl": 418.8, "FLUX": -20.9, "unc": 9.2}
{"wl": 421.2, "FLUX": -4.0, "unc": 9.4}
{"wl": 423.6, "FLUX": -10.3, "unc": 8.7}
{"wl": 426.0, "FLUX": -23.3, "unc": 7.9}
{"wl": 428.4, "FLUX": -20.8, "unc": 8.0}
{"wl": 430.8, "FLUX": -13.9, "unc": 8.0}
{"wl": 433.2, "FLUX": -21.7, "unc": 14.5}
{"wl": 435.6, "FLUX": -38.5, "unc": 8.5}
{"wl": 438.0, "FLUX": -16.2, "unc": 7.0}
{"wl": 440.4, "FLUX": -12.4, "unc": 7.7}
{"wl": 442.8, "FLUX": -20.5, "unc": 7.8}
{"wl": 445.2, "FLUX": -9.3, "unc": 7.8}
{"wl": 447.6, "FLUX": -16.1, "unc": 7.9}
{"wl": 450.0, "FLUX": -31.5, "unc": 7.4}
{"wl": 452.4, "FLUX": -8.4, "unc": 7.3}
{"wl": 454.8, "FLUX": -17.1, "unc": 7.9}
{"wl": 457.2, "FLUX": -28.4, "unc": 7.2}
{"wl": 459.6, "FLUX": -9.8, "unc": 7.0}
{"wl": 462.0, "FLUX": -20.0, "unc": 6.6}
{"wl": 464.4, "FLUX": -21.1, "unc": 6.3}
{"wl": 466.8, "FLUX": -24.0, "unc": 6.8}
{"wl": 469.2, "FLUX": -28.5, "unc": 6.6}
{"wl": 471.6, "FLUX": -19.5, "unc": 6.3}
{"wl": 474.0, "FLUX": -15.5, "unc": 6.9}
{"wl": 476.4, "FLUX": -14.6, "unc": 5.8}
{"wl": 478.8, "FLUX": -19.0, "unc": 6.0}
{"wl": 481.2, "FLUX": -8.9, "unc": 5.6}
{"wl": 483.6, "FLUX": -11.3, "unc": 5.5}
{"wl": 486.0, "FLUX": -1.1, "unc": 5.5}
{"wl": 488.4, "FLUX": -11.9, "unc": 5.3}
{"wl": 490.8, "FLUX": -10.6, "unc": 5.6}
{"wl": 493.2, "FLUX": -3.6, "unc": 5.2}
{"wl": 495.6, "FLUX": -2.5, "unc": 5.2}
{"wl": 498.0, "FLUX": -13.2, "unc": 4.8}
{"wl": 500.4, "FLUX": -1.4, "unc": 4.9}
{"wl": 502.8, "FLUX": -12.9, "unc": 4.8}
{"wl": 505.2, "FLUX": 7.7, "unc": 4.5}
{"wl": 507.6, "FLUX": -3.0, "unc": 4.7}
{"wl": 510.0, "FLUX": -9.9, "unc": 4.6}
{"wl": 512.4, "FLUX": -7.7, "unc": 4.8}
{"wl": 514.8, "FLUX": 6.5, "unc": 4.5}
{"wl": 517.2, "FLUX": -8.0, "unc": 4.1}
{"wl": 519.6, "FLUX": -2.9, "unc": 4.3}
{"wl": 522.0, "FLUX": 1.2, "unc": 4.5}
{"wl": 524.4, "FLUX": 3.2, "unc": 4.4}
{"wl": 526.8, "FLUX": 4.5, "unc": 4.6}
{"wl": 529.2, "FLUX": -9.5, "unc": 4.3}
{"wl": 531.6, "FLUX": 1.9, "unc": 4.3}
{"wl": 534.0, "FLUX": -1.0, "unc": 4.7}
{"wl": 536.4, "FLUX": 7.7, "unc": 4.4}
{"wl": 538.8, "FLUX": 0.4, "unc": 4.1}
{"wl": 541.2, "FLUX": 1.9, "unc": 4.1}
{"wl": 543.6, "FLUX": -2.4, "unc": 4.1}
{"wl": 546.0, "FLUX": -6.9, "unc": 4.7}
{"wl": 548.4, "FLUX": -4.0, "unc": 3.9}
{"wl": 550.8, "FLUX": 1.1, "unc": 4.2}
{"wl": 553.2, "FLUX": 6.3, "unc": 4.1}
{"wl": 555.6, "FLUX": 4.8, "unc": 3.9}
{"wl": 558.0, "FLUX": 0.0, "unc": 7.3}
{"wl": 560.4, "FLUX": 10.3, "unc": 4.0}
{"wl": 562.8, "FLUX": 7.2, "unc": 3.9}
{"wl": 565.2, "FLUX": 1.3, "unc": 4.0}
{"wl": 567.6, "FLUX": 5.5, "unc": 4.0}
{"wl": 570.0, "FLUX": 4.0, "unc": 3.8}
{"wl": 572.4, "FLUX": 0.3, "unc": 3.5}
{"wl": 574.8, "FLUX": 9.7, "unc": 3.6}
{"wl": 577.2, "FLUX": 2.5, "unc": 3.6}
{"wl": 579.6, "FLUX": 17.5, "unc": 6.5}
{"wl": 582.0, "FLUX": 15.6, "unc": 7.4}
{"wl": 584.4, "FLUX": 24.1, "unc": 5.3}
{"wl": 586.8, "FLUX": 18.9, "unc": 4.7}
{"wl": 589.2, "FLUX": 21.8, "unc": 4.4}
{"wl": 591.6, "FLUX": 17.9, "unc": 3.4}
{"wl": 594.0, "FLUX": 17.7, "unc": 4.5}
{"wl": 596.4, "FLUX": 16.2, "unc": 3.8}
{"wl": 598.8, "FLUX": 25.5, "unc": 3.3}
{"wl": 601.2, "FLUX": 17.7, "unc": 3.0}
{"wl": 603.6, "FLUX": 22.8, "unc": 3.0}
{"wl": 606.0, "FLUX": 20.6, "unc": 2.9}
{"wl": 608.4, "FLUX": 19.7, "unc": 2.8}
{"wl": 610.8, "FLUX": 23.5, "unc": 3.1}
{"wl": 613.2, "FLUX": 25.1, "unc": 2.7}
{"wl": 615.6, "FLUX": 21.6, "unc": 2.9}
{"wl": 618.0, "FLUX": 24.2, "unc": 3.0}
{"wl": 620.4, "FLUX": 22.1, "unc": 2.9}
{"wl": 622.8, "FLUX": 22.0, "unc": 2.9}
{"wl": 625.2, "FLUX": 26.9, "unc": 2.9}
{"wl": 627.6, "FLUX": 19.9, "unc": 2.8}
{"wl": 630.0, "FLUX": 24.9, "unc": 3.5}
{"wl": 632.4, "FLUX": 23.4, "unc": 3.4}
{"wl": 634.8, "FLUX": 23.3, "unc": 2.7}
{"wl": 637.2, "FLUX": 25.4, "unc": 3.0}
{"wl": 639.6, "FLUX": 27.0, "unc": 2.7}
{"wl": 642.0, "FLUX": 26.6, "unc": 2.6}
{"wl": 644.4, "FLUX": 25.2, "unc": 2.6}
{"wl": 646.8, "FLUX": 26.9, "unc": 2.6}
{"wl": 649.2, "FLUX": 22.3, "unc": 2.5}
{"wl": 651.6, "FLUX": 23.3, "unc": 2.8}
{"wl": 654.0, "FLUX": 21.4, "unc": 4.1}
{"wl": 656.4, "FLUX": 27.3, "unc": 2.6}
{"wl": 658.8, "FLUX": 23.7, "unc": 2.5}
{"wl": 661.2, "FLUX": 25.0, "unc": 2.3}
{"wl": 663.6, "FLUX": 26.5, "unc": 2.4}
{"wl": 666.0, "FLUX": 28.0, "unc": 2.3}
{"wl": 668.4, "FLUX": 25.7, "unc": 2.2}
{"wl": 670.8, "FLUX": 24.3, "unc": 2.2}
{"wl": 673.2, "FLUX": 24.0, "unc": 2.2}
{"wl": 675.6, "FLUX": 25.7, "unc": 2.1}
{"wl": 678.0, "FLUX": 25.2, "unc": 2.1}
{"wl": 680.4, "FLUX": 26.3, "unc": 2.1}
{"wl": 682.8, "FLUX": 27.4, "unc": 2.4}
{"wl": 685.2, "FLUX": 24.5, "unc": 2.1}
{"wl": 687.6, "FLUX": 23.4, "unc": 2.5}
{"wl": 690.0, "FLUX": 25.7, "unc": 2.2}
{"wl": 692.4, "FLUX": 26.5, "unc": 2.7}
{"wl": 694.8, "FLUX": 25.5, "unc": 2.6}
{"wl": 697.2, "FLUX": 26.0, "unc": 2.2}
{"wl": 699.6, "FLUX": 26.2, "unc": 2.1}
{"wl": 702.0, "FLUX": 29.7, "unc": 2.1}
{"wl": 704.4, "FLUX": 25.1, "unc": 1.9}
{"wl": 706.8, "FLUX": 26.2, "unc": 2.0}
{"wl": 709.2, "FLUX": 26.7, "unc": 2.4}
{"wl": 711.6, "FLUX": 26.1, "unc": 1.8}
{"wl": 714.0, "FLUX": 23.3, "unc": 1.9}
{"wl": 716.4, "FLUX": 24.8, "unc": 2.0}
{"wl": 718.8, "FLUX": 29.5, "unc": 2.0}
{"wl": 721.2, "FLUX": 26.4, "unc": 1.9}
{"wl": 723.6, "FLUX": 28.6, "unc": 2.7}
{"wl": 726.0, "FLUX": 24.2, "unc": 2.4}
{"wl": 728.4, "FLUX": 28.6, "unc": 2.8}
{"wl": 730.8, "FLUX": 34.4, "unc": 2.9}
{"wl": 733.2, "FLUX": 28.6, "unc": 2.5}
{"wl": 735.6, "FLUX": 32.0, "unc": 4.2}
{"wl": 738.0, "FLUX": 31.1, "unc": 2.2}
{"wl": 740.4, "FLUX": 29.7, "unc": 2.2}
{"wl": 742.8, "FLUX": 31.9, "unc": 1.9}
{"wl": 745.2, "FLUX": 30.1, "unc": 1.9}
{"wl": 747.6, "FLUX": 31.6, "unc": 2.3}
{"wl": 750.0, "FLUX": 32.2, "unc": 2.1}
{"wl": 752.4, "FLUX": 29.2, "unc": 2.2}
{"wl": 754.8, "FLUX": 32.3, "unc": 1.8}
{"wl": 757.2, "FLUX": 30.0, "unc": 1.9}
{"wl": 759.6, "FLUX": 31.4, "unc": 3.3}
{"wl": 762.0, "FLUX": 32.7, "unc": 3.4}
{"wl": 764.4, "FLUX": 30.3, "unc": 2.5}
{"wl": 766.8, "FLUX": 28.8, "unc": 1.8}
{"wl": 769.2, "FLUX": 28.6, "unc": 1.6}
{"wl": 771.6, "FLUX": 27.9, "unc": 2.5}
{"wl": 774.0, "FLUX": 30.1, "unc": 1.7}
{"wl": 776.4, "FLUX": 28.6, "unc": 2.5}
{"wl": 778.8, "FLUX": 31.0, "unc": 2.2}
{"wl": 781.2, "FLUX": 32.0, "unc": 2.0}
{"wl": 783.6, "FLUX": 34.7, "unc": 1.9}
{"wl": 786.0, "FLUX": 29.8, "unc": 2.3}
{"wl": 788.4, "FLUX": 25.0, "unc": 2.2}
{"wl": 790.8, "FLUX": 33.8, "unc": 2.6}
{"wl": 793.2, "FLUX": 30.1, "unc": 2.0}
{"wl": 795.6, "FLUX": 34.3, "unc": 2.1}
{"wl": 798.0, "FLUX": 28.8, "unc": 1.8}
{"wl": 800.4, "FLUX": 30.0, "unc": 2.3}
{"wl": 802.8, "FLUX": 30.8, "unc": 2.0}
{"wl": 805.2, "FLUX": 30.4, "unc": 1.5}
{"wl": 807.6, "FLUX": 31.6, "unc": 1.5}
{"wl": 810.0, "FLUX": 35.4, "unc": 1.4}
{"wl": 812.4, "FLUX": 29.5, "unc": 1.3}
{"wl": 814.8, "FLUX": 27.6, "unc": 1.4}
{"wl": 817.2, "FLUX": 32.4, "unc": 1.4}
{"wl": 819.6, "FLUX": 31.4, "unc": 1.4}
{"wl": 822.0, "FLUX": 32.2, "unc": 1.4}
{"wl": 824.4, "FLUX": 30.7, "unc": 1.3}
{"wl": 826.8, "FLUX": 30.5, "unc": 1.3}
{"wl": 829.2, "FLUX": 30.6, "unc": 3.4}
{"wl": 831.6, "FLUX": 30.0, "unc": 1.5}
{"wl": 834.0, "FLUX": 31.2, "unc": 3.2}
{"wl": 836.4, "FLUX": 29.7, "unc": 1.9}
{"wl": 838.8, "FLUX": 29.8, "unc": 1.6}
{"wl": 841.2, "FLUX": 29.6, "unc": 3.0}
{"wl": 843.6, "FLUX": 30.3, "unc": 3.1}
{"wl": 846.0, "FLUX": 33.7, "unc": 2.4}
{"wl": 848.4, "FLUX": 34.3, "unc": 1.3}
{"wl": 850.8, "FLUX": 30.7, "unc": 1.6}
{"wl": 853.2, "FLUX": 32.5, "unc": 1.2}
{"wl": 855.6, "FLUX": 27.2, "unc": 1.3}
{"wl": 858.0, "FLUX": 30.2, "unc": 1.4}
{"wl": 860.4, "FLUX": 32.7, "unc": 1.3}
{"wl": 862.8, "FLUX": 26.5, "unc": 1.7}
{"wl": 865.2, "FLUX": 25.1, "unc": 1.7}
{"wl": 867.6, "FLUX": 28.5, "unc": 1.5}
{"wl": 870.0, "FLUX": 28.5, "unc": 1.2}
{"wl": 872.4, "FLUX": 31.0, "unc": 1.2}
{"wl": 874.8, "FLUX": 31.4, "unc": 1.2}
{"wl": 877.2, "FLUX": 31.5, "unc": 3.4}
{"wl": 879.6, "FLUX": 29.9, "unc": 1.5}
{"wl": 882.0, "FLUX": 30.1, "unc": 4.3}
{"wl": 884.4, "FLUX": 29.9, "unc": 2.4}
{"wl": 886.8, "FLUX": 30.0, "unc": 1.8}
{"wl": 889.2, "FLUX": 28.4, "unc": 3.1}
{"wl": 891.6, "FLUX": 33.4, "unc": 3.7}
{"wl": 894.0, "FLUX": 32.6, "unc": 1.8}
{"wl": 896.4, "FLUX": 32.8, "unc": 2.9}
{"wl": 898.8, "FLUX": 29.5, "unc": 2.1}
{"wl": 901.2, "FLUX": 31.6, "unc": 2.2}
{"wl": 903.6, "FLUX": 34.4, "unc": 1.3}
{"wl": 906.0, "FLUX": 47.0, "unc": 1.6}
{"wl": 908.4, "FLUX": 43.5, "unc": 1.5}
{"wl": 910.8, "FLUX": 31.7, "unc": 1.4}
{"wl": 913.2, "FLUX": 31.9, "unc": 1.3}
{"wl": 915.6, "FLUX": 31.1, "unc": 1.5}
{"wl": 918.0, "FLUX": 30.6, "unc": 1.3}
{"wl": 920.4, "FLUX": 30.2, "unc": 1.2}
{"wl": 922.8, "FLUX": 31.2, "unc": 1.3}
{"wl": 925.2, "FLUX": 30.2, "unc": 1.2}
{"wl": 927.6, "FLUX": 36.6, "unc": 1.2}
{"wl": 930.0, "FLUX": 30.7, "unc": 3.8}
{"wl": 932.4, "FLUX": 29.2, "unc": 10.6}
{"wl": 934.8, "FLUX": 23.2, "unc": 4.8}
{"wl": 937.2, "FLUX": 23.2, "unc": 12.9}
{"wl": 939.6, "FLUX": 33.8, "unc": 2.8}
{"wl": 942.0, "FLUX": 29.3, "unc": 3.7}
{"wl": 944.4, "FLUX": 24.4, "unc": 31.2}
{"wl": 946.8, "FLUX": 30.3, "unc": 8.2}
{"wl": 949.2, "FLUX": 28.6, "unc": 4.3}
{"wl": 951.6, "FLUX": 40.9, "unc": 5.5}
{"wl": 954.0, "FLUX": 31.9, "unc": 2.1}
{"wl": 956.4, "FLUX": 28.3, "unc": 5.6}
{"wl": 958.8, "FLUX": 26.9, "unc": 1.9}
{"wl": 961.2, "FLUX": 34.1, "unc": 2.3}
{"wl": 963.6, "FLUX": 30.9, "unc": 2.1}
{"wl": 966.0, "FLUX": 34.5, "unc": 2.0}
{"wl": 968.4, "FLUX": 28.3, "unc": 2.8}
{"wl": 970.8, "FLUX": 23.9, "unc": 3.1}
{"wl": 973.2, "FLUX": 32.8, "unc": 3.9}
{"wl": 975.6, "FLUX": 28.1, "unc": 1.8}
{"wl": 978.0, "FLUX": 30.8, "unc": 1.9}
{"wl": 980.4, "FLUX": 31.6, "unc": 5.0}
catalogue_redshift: 0.380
